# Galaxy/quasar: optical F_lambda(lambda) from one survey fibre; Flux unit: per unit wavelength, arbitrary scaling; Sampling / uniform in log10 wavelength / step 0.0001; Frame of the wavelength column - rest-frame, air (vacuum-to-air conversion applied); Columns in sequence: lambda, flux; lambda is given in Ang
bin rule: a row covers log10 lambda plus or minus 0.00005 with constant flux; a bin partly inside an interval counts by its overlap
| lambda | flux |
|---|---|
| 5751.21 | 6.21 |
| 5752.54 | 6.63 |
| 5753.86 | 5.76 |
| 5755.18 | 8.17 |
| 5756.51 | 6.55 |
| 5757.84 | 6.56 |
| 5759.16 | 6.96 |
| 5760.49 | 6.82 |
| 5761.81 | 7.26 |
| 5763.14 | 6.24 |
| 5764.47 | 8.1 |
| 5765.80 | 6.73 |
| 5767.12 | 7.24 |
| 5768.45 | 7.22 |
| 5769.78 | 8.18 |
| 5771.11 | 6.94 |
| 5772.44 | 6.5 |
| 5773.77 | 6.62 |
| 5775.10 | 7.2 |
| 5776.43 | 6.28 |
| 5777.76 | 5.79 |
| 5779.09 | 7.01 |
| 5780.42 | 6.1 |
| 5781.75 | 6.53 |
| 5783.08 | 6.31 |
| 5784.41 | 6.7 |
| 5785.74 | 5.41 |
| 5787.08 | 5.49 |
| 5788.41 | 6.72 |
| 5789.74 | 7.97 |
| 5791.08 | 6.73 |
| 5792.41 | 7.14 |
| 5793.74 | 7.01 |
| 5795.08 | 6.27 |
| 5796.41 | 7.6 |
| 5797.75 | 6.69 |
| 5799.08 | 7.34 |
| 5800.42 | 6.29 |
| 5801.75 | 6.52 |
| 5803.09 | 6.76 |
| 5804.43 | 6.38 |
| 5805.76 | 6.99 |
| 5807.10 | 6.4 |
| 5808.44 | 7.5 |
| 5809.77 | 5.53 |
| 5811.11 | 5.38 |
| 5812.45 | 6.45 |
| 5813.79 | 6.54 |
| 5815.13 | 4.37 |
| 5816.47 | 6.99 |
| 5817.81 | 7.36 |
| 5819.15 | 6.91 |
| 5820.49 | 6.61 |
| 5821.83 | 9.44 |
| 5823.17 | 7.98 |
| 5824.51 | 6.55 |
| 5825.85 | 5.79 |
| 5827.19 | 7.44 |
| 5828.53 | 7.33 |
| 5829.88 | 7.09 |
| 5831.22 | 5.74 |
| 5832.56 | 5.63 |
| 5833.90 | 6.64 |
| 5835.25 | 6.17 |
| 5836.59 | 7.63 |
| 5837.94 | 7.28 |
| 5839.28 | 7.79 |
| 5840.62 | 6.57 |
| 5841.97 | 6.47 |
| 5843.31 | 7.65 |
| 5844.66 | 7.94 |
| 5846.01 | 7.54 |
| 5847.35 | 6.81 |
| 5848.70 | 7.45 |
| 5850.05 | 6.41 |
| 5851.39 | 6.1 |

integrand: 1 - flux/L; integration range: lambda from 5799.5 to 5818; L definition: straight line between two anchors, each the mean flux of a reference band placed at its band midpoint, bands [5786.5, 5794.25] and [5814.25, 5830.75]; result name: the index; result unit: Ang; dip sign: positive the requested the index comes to 1.5 Ang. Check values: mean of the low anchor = 6.86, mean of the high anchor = 6.97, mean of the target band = 6.38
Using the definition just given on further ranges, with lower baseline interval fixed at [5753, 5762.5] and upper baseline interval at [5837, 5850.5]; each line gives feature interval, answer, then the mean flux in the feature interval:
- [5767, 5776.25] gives -0.21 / 7.07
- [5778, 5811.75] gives 2.08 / 6.58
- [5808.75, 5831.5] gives 1.31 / 6.71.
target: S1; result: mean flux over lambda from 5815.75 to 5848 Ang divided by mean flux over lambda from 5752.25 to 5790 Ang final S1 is 1.0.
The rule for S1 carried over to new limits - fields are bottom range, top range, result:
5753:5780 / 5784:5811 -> 0.96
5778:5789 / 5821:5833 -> 1.12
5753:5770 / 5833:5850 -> 1.01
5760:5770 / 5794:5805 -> 0.94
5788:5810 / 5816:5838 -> 1.02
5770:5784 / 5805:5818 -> 0.96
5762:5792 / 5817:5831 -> 1.07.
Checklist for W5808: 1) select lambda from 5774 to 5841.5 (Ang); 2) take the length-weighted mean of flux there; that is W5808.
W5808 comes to 6.69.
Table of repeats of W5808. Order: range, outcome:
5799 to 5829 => 6.72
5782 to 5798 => 6.67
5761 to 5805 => 6.77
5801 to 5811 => 6.52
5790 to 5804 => 6.86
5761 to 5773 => 7.16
